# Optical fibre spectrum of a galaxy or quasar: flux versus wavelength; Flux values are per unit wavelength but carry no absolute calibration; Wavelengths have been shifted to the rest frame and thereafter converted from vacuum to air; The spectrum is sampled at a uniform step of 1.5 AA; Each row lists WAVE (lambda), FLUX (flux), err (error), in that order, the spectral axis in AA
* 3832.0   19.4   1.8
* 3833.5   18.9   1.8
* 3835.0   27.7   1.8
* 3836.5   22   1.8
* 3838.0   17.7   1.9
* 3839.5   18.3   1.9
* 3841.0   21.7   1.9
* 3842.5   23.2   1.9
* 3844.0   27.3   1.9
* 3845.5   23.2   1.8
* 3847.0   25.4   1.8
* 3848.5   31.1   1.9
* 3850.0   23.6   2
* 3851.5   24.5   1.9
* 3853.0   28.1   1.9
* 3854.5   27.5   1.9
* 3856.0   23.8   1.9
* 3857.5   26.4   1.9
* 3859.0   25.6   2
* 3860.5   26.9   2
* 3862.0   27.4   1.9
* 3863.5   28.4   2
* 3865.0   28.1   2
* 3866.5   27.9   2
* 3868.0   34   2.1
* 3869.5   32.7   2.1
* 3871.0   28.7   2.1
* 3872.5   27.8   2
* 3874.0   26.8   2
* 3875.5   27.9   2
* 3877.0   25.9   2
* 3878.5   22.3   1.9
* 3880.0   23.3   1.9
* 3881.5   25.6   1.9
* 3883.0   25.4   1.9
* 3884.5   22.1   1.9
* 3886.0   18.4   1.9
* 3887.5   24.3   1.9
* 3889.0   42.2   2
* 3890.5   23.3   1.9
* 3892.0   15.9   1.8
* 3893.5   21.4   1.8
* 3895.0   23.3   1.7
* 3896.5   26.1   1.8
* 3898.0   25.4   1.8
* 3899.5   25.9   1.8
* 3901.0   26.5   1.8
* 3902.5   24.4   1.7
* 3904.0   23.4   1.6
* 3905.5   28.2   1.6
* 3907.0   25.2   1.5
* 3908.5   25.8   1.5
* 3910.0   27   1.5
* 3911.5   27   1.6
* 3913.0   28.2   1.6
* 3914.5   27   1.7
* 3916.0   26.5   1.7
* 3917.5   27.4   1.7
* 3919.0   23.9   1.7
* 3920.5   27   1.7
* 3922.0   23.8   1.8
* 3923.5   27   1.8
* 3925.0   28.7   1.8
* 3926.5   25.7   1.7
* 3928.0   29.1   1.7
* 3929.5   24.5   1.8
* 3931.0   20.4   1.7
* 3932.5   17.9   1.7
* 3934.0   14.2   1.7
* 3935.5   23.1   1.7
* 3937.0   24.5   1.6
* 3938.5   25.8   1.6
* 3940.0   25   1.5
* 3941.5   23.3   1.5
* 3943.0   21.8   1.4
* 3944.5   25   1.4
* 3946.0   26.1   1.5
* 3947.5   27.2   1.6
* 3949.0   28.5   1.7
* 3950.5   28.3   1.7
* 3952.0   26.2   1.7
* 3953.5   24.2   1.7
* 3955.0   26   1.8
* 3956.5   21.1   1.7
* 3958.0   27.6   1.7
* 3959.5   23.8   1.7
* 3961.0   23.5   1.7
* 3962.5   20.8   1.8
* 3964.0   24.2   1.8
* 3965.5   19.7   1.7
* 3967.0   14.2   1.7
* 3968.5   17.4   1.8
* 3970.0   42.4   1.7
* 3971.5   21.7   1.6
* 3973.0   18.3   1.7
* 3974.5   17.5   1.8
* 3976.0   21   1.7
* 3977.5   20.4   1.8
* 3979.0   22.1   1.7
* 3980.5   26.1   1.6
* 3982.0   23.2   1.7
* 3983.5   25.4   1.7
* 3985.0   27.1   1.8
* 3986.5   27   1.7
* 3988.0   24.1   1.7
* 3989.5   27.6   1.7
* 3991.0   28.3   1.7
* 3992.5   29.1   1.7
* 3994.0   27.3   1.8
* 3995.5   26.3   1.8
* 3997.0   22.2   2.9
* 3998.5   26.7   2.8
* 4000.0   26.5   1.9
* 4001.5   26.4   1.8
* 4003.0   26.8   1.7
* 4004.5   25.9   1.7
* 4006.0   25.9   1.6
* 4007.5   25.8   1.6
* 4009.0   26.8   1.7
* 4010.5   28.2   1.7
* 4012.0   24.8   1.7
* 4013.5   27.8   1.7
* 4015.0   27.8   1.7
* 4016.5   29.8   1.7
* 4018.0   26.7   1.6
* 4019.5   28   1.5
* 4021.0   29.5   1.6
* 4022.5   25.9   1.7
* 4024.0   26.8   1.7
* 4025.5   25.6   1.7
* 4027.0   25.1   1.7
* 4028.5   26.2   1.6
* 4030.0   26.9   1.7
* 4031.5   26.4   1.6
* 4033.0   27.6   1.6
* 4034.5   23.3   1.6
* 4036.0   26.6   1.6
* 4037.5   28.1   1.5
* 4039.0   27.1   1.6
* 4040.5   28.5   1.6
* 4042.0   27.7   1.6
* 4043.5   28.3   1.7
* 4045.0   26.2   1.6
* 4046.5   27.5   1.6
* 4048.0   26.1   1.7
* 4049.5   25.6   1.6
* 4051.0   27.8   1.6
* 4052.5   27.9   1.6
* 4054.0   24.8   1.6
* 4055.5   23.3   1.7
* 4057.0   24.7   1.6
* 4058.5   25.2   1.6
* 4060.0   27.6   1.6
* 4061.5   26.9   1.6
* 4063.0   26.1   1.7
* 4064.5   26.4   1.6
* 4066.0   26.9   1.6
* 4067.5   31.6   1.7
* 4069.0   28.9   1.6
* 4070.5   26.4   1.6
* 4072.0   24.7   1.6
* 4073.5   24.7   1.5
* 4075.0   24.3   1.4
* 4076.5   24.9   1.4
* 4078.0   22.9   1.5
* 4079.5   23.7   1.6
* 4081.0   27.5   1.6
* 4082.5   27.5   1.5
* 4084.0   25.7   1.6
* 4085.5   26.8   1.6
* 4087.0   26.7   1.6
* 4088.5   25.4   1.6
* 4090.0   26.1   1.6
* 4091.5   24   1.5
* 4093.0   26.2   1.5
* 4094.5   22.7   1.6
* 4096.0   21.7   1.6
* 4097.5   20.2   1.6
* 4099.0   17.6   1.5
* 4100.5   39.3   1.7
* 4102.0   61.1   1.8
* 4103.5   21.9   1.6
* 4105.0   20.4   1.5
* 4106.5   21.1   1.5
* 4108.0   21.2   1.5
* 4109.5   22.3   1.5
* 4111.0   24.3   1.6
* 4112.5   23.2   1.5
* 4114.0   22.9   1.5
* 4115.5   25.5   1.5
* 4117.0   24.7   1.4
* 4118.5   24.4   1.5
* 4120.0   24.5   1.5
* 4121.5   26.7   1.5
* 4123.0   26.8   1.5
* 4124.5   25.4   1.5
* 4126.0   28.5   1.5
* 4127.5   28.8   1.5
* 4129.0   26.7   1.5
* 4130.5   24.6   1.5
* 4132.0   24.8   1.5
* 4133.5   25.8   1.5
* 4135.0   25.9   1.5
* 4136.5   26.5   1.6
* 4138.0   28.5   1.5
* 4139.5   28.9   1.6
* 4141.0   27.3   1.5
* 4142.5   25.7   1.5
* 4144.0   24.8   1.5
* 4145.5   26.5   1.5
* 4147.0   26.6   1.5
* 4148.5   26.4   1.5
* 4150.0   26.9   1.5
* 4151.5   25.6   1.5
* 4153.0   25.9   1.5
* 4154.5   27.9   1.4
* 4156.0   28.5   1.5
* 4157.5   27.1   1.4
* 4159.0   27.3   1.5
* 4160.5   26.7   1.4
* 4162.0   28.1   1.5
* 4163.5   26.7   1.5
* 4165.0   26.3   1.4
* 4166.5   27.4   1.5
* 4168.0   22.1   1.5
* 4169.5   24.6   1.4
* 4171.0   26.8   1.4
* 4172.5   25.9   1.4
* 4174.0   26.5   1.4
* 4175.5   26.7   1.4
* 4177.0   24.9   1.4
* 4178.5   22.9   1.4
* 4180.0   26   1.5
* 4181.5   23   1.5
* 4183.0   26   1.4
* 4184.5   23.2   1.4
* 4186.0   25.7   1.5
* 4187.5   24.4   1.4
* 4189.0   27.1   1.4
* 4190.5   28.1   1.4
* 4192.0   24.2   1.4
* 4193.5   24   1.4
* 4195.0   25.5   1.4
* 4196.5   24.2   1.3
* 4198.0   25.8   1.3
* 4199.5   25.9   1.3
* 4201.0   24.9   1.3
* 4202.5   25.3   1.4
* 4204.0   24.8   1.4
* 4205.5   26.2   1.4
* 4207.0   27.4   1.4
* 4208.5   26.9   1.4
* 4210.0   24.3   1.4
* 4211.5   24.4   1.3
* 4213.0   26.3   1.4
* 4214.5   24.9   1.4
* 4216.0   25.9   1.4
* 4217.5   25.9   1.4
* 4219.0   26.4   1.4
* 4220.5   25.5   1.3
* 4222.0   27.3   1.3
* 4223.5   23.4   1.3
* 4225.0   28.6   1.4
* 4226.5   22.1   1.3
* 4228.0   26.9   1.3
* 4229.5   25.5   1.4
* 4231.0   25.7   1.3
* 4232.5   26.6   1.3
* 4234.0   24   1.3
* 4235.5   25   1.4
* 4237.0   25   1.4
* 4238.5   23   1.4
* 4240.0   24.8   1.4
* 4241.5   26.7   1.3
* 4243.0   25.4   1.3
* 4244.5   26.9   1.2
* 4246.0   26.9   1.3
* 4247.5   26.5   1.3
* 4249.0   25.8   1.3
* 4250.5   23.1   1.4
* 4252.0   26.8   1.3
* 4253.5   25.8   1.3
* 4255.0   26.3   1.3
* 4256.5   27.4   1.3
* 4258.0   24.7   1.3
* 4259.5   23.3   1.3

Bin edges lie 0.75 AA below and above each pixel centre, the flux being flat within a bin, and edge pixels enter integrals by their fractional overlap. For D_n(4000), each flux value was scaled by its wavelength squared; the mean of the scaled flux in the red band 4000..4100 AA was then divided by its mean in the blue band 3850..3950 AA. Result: 1.10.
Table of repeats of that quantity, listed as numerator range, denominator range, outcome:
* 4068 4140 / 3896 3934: 1.12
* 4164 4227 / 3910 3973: 1.17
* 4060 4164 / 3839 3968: 1.16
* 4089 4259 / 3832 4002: 1.17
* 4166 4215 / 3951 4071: 1.07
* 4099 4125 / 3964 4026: 1.11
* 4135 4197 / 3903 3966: 1.17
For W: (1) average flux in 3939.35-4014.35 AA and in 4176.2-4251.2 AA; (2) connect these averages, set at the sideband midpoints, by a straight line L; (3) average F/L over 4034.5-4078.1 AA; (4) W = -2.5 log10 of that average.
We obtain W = -0.06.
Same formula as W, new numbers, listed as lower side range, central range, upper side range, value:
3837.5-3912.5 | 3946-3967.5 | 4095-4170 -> 0.07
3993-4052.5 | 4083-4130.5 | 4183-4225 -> 0.01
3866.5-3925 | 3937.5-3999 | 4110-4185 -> 0.07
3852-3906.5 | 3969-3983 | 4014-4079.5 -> 0.12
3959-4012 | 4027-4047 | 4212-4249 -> -0.09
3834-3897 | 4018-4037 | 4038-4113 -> -0.02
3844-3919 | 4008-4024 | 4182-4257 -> -0.06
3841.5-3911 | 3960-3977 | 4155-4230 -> 0.18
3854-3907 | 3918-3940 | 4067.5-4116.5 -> 0.08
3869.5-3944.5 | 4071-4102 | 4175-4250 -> -0.03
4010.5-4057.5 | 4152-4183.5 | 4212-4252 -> 0.00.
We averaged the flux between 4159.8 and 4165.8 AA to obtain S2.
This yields 27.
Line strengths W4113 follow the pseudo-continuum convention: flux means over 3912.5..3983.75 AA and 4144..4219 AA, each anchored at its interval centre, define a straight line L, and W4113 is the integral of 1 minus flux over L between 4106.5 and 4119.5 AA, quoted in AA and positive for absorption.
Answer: 1.0 AA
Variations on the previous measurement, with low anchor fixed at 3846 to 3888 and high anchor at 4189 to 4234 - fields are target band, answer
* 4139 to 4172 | -1.0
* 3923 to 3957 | 2.2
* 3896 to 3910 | 0.3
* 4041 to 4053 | -0.5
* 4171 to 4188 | 0.4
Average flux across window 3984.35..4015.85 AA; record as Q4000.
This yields 26.6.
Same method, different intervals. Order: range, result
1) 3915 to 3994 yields 24.4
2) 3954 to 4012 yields 24.6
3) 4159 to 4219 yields 25.6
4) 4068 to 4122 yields 25.6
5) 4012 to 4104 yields 26.8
